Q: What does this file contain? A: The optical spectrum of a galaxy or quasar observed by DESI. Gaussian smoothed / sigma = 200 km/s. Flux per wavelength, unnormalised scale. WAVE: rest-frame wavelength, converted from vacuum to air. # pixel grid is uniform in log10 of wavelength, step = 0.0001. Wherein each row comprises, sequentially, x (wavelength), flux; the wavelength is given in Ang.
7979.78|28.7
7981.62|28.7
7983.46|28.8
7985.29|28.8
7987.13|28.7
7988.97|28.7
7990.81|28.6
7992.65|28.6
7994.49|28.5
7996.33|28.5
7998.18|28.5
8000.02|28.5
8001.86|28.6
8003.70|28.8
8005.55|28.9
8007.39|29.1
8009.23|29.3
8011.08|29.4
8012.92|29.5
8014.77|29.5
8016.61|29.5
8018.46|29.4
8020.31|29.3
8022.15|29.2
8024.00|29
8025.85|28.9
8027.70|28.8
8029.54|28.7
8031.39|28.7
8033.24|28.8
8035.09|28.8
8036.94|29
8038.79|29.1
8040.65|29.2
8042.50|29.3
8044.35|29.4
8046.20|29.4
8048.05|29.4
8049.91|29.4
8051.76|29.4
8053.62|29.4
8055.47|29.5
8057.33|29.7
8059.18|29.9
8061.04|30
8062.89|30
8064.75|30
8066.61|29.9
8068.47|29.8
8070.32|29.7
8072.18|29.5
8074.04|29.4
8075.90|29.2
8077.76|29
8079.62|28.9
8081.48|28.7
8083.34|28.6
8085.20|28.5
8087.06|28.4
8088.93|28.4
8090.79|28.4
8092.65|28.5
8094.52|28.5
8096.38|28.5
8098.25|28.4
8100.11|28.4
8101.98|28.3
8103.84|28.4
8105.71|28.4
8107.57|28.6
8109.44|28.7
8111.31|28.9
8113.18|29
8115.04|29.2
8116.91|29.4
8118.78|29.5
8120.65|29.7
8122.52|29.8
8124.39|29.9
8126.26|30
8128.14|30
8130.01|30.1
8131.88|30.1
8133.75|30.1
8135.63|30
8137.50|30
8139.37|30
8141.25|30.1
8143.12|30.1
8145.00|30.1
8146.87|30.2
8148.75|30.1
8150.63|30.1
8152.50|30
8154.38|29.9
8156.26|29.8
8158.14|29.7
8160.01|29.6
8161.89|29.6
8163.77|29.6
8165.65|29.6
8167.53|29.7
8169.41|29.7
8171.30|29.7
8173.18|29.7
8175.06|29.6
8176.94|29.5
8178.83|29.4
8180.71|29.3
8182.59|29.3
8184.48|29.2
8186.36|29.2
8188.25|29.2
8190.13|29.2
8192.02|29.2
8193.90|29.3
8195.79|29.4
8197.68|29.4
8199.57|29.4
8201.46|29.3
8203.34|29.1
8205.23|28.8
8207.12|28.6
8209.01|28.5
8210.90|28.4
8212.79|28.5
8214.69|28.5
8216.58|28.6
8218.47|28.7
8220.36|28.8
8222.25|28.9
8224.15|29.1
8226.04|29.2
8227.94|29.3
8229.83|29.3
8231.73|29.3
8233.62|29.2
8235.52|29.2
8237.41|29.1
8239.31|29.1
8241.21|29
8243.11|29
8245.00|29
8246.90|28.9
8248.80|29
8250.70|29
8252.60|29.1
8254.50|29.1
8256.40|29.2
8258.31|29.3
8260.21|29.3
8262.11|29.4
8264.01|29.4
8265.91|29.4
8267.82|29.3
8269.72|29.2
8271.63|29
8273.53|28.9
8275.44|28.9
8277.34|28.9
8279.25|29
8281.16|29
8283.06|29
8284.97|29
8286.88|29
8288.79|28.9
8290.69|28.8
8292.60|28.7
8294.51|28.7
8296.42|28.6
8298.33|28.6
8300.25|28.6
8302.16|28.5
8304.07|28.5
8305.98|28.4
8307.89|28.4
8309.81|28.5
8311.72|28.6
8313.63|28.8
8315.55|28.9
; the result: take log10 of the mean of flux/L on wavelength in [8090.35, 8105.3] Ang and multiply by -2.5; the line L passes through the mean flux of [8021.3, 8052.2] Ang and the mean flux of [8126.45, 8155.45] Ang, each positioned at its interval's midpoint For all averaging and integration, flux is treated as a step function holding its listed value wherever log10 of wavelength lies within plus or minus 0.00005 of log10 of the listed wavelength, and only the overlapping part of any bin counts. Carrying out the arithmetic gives 0.05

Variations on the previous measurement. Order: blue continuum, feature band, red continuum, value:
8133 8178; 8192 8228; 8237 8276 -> 0.02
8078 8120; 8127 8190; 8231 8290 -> -0.03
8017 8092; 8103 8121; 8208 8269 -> 0.01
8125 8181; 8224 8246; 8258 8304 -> 0.00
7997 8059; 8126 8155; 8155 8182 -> -0.02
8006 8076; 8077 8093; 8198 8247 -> 0.02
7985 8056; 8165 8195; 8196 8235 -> -0.02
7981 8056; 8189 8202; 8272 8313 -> -0.02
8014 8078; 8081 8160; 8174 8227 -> 0.00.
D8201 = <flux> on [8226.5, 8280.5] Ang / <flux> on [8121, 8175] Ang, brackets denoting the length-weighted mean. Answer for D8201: 0.97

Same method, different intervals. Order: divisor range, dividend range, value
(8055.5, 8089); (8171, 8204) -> 1.00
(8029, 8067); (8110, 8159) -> 1.02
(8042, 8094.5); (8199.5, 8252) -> 0.99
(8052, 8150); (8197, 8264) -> 0.99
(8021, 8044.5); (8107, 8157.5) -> 1.03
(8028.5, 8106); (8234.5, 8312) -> 1.00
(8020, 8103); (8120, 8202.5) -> 1.02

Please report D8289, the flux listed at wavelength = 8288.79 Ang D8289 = 28.9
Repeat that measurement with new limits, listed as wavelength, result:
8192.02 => 29.2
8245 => 29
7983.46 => 28.8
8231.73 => 29.3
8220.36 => 28.8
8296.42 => 28.6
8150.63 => 30.1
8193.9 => 29.3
